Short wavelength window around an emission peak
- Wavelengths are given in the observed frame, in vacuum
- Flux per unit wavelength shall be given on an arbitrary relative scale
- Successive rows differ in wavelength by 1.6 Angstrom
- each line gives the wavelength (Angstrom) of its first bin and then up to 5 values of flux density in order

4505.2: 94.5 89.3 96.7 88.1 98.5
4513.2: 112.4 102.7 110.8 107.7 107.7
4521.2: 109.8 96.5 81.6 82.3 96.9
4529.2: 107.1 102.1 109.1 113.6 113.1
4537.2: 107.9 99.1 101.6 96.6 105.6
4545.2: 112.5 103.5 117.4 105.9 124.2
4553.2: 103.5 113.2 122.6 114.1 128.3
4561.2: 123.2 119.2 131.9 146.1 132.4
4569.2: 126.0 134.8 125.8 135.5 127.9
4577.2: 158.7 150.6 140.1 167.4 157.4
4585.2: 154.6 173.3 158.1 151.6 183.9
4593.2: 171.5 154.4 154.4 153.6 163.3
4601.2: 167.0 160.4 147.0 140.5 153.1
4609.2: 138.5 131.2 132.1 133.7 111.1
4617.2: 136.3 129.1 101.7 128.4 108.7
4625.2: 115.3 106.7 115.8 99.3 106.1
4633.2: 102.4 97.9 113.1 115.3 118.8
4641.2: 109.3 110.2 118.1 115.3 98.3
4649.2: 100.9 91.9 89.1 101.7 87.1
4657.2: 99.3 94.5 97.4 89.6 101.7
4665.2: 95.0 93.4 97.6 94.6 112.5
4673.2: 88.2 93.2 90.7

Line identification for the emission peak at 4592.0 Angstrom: Mg II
